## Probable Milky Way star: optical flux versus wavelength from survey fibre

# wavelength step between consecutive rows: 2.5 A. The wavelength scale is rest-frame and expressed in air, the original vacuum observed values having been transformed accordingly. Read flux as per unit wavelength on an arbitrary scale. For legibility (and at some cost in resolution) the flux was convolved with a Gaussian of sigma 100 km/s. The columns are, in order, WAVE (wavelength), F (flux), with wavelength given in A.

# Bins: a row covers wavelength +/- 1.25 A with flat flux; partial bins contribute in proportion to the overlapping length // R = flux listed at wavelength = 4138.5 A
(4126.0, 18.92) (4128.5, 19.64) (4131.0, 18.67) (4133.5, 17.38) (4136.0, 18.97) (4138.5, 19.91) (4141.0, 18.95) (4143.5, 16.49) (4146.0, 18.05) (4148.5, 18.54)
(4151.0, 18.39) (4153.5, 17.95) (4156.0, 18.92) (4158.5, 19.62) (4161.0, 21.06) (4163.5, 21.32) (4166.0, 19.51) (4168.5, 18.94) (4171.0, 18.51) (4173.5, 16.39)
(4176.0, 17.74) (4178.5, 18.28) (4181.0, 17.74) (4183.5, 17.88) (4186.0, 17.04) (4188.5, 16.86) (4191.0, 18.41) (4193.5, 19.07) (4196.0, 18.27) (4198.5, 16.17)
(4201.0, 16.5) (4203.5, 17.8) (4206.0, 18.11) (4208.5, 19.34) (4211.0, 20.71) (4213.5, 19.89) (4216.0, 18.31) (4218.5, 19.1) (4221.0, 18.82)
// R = 19.91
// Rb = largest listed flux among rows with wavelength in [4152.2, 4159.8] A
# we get 19.62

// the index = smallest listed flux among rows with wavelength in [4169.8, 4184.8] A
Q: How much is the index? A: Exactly 16.39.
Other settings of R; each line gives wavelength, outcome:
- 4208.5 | 19.34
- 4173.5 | 16.39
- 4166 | 19.51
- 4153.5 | 17.95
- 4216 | 18.31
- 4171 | 18.51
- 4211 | 20.71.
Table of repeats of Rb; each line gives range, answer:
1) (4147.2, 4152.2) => 18.54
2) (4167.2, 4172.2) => 18.94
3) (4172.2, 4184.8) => 18.28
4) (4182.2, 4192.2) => 18.41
